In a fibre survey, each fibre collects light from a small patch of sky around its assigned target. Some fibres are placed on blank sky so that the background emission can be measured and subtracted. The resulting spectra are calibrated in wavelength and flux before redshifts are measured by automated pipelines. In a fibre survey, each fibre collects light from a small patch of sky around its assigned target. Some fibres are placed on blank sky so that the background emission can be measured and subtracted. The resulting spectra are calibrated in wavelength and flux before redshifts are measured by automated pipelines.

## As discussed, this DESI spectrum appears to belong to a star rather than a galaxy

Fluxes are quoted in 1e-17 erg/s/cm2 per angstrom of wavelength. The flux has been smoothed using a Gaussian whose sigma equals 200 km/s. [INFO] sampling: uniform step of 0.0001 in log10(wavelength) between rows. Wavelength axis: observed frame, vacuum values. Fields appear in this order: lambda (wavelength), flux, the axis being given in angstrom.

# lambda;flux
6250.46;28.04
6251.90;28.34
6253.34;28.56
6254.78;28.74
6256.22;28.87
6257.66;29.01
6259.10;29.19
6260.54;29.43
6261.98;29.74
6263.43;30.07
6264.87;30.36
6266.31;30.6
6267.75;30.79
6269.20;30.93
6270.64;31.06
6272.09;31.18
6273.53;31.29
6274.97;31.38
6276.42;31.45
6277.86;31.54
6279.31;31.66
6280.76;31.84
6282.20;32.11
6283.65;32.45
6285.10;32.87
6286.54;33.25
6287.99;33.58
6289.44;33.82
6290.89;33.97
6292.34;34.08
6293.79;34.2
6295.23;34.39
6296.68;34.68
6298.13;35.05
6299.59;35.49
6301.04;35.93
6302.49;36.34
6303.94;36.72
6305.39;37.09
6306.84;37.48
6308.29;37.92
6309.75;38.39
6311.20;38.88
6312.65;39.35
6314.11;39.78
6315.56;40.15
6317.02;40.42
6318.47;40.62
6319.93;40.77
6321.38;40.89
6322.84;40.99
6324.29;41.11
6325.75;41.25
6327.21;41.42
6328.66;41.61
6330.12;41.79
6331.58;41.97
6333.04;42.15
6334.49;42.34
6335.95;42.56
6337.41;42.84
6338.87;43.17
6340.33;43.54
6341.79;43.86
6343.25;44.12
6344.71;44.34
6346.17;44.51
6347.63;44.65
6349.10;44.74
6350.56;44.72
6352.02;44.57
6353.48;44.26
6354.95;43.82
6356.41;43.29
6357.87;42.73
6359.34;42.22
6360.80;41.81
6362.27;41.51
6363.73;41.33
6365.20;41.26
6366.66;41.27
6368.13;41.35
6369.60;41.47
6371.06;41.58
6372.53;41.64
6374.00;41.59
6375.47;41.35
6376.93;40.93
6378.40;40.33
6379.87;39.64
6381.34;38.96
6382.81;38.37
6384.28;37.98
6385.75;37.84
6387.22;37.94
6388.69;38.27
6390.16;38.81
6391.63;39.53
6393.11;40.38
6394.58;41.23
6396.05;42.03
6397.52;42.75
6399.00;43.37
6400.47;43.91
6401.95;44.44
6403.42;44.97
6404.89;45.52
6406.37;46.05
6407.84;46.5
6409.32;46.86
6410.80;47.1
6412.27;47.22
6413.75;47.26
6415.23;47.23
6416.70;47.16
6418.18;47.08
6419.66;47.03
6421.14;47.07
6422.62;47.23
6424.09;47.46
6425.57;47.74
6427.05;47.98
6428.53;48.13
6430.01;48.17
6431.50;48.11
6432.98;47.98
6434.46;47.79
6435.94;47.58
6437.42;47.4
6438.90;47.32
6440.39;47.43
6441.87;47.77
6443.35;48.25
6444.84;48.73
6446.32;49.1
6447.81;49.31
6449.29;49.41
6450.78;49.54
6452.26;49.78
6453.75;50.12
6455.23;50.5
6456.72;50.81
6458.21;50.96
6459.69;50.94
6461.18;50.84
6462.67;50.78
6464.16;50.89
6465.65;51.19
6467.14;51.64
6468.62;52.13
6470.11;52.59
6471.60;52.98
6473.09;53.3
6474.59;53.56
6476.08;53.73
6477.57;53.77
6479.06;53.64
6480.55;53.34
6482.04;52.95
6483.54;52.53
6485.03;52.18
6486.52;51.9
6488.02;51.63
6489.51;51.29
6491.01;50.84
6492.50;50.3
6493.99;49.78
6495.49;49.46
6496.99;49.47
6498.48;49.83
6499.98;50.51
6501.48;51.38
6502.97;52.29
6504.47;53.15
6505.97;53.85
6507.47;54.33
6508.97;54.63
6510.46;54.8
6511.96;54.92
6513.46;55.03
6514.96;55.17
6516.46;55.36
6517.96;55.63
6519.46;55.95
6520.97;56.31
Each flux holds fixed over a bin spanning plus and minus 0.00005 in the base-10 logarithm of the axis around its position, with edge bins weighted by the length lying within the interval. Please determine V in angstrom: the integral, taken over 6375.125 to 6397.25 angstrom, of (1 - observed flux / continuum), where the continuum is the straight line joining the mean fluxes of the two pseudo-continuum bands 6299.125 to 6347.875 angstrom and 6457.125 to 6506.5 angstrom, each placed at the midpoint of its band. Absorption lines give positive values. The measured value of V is 2.7 angstrom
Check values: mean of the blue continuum 40.7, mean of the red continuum 51.8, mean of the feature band 39.6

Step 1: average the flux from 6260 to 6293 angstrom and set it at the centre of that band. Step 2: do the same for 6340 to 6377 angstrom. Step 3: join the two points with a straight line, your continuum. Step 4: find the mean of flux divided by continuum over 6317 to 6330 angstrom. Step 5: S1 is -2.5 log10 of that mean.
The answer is -0.08 mag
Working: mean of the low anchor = 31.7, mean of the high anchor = 42.8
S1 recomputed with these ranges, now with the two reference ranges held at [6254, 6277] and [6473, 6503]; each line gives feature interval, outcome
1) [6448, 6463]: -0.04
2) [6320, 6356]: -0.15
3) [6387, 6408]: 0.02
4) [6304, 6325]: -0.13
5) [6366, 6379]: -0.02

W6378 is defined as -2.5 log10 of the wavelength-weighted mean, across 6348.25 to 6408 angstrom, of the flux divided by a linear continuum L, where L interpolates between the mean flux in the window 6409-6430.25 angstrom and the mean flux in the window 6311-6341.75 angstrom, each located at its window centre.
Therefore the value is 0.07 mag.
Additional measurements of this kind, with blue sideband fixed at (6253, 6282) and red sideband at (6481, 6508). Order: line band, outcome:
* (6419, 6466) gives -0.05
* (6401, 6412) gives -0.06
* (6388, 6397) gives 0.05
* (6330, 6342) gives -0.16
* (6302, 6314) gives -0.11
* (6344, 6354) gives -0.17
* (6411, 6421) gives -0.07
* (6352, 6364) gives -0.11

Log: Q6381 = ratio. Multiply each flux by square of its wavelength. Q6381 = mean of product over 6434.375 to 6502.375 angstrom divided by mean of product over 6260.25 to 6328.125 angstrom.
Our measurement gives 1.52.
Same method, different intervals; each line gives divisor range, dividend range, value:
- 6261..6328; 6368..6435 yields 1.29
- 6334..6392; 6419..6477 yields 1.22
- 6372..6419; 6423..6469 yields 1.17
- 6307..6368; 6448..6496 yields 1.28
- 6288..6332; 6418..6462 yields 1.33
